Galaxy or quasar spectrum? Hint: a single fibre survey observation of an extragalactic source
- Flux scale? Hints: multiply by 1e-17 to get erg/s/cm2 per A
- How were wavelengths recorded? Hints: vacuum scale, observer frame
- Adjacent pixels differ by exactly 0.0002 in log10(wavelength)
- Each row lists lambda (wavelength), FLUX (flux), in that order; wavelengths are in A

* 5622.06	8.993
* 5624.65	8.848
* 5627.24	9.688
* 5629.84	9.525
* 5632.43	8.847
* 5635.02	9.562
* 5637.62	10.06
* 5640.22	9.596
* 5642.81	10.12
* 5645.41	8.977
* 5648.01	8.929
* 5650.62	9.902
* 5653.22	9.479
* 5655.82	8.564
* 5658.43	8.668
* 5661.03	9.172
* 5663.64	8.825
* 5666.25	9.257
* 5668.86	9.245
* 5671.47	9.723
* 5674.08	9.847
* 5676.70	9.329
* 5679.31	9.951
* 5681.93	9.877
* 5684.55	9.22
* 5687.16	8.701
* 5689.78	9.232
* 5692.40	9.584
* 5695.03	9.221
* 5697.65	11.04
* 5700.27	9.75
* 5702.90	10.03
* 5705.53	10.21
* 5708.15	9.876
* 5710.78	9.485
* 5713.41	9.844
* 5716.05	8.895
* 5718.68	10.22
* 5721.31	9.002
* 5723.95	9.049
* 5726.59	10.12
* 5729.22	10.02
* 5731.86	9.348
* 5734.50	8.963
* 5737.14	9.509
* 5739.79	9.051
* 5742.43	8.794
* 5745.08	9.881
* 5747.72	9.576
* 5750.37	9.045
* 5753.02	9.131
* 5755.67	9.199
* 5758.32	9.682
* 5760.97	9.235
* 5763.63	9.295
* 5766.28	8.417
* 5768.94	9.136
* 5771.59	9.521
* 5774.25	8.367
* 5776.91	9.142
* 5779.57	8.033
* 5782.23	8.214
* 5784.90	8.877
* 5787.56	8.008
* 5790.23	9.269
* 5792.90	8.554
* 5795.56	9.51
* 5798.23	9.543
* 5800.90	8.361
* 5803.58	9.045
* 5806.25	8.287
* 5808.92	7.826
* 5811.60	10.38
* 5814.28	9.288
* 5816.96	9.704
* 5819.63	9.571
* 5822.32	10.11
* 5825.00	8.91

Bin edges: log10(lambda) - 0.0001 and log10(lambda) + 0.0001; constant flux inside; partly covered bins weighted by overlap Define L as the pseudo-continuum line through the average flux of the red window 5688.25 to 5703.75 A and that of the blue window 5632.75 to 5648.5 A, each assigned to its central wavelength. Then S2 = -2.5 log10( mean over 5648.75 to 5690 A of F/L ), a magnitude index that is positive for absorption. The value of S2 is 0.04 mag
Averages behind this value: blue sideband 9.53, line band 9.31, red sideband 9.78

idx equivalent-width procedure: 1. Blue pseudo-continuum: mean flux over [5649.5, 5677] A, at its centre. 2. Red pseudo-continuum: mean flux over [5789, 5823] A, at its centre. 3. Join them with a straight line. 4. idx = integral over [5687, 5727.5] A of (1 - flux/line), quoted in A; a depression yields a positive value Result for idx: -1.9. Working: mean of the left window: 9.27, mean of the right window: 9.17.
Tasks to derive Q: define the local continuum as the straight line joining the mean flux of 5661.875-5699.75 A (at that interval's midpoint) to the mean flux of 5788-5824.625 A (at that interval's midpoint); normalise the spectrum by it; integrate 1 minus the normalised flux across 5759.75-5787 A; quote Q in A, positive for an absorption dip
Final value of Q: 1.3 A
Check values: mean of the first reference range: 9.51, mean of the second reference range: 9.15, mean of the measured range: 8.8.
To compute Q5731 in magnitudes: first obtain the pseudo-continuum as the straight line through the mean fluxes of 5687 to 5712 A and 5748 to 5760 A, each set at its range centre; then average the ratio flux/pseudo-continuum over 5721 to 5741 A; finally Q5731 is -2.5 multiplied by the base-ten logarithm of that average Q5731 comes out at 0.01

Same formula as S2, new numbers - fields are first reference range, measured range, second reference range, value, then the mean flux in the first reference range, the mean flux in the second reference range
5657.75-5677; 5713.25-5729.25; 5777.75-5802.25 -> -0.060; 9.27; 8.72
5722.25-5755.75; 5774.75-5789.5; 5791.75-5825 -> 0.094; 9.36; 9.17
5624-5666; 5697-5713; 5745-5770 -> -0.085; 9.3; 9.23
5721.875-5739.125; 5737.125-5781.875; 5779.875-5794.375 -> -0.011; 9.46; 8.56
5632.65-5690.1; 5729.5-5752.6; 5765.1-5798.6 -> -0.036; 9.37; 8.8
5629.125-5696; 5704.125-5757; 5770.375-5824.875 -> -0.034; 9.36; 8.98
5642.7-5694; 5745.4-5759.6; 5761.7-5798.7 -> -0.049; 9.31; 8.84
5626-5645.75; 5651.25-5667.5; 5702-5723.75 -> 0.066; 9.57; 9.65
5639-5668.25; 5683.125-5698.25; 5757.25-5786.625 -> -0.037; 9.23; 8.88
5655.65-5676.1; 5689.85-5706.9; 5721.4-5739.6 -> -0.068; 9.2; 9.44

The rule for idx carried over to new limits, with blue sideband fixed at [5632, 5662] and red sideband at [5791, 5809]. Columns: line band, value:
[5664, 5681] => -0.5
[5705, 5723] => -1.0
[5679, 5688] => -0.2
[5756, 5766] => -0.4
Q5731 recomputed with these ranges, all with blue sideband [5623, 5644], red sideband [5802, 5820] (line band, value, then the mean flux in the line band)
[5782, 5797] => 0.047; 8.78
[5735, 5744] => 0.020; 9.12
